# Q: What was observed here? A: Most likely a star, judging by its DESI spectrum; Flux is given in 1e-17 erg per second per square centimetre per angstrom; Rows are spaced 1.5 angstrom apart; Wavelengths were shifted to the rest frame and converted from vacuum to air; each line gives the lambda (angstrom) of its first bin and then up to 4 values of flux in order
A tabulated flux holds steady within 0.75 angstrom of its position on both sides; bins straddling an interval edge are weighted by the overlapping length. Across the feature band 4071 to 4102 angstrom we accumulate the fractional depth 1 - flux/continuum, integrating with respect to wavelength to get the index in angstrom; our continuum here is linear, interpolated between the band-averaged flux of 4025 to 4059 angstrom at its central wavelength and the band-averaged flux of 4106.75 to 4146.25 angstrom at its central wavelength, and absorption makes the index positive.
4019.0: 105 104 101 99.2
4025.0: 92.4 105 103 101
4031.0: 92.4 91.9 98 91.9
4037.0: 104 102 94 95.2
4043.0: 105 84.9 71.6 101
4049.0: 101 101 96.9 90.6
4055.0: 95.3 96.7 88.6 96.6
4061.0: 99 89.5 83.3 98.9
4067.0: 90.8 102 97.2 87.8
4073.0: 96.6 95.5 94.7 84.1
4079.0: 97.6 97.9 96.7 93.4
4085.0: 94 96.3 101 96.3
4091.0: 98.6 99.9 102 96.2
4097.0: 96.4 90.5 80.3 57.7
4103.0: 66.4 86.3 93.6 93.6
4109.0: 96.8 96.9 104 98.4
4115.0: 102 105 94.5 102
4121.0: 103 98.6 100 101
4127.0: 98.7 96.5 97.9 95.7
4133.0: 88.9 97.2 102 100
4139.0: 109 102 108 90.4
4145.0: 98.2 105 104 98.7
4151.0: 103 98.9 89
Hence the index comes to 1.4 angstrom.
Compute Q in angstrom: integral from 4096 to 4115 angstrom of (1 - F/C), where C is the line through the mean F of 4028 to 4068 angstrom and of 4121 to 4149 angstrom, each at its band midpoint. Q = 1.7 angstrom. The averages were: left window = 94.9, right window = 99.7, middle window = 89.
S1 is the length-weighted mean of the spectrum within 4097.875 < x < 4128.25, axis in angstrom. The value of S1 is 93.5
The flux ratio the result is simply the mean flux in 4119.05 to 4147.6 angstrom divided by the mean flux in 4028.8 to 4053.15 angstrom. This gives 1.04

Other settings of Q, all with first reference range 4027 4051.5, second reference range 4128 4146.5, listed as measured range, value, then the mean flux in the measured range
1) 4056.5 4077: 0.67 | 93.9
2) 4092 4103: 1.20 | 87.2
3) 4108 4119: -0.13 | 99.6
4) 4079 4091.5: 0.10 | 96.8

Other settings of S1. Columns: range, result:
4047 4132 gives 94.9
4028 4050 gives 95.6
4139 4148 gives 102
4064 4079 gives 93.8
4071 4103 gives 92.4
